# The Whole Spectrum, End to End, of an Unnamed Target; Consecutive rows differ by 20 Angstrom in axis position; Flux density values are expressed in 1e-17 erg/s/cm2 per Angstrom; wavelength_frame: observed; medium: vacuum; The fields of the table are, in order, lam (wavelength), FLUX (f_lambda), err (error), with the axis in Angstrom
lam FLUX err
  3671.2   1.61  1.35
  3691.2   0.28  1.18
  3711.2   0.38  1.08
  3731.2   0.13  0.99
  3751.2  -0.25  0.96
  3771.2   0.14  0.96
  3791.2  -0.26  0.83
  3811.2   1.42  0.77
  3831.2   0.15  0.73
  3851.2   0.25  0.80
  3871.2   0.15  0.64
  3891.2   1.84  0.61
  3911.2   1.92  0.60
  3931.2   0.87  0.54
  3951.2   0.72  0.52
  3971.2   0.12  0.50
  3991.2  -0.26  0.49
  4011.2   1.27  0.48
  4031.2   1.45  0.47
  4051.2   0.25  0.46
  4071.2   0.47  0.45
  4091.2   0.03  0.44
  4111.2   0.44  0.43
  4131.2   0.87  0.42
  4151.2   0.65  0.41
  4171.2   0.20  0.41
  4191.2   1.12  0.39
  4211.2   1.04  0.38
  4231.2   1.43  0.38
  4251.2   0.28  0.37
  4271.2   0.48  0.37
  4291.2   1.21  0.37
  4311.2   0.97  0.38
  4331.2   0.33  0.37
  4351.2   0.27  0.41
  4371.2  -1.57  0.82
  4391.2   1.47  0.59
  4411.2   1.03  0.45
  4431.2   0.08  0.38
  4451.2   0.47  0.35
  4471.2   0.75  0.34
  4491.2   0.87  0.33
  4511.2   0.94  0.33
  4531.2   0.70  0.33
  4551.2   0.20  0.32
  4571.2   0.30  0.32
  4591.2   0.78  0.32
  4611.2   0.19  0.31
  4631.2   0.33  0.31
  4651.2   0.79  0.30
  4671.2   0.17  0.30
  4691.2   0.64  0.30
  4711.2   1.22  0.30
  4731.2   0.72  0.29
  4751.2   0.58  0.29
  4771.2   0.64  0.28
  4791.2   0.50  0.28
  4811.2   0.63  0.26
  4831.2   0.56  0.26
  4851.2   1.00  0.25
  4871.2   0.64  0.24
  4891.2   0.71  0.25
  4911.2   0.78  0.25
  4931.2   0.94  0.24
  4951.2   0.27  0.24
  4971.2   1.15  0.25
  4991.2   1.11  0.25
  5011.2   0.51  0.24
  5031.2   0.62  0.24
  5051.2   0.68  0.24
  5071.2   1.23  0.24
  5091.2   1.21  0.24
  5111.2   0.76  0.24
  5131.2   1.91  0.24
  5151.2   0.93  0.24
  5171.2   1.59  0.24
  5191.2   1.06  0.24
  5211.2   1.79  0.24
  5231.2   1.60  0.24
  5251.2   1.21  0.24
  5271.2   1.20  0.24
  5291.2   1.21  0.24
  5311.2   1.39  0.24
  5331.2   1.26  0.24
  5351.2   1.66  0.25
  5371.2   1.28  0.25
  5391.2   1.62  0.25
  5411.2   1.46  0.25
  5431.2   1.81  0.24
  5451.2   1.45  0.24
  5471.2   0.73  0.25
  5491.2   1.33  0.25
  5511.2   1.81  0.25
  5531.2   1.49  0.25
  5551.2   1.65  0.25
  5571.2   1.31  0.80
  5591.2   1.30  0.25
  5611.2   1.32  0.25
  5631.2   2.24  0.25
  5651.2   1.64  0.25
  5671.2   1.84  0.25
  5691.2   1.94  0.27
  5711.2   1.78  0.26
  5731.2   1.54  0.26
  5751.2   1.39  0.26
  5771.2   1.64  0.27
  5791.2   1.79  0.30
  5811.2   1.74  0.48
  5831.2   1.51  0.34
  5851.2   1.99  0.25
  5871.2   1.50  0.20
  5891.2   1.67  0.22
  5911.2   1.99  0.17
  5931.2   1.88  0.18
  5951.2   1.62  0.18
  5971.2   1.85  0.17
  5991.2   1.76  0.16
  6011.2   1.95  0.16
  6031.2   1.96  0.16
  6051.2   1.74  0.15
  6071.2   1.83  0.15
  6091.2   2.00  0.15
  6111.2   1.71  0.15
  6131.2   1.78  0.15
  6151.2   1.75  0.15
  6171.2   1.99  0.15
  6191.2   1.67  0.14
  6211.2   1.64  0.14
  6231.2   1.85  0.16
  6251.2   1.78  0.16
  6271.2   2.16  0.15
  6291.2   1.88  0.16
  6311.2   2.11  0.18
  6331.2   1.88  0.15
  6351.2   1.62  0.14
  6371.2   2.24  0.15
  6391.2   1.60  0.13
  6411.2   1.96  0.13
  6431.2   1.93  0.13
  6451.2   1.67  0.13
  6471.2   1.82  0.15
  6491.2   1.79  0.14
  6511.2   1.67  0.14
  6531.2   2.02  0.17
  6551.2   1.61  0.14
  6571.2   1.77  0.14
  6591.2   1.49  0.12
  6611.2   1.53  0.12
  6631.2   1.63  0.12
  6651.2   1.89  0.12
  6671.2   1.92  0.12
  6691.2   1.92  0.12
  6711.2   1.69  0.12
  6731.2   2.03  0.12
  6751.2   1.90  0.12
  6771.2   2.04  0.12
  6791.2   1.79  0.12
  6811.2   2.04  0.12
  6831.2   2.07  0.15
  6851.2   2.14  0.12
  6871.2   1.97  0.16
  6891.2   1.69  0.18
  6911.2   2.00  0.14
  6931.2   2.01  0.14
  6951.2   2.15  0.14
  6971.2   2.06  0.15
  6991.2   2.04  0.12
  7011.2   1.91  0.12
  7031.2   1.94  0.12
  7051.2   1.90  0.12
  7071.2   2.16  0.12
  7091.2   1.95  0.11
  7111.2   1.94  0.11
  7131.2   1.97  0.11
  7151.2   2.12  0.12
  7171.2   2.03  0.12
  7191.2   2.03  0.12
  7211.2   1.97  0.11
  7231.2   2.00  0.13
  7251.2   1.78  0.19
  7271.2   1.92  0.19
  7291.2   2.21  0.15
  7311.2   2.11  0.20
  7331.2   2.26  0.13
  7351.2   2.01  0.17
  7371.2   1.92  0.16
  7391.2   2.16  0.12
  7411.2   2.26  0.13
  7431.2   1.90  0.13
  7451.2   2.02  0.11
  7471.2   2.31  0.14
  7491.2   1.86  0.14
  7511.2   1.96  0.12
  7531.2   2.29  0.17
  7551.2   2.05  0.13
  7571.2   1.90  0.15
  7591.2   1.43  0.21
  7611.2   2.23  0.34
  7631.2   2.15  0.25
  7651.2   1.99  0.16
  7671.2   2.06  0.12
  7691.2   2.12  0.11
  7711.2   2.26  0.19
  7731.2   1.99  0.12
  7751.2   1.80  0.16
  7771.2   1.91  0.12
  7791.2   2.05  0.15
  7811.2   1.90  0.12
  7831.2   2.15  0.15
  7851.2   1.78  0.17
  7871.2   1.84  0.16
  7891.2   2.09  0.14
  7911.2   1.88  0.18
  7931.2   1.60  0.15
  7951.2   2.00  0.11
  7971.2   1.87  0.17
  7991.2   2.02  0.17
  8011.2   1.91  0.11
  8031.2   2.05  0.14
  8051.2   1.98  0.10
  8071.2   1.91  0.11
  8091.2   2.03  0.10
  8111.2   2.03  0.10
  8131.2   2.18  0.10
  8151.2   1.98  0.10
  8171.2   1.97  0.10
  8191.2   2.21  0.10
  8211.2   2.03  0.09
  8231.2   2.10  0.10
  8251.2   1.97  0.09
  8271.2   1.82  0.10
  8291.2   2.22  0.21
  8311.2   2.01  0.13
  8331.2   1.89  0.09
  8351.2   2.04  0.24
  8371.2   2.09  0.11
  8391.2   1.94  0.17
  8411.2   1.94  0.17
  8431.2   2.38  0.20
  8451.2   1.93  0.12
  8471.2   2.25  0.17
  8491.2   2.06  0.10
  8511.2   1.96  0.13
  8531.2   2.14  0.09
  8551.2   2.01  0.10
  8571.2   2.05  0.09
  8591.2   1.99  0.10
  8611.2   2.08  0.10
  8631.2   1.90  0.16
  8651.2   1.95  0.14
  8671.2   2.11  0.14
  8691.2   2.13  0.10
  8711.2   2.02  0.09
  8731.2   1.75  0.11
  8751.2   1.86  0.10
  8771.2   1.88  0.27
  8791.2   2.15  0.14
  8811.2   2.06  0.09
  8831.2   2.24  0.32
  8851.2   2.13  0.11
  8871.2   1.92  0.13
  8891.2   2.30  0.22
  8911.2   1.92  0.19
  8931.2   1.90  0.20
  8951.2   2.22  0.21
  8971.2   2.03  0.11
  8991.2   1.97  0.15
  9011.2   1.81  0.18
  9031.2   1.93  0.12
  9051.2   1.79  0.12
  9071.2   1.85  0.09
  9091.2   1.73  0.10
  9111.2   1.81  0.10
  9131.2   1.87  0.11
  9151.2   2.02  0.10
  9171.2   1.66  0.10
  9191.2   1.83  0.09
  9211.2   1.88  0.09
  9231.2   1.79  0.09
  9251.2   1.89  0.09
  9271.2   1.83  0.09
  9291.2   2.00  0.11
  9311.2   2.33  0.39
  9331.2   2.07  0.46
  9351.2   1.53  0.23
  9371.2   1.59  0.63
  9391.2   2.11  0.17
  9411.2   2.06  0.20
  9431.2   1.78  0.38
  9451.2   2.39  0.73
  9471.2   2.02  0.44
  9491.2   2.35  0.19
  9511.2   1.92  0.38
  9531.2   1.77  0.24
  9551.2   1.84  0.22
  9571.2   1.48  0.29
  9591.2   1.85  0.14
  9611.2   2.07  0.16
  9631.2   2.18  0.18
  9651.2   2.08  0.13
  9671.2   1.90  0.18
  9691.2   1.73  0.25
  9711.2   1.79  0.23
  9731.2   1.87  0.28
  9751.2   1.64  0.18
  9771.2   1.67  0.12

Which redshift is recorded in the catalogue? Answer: 0.273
